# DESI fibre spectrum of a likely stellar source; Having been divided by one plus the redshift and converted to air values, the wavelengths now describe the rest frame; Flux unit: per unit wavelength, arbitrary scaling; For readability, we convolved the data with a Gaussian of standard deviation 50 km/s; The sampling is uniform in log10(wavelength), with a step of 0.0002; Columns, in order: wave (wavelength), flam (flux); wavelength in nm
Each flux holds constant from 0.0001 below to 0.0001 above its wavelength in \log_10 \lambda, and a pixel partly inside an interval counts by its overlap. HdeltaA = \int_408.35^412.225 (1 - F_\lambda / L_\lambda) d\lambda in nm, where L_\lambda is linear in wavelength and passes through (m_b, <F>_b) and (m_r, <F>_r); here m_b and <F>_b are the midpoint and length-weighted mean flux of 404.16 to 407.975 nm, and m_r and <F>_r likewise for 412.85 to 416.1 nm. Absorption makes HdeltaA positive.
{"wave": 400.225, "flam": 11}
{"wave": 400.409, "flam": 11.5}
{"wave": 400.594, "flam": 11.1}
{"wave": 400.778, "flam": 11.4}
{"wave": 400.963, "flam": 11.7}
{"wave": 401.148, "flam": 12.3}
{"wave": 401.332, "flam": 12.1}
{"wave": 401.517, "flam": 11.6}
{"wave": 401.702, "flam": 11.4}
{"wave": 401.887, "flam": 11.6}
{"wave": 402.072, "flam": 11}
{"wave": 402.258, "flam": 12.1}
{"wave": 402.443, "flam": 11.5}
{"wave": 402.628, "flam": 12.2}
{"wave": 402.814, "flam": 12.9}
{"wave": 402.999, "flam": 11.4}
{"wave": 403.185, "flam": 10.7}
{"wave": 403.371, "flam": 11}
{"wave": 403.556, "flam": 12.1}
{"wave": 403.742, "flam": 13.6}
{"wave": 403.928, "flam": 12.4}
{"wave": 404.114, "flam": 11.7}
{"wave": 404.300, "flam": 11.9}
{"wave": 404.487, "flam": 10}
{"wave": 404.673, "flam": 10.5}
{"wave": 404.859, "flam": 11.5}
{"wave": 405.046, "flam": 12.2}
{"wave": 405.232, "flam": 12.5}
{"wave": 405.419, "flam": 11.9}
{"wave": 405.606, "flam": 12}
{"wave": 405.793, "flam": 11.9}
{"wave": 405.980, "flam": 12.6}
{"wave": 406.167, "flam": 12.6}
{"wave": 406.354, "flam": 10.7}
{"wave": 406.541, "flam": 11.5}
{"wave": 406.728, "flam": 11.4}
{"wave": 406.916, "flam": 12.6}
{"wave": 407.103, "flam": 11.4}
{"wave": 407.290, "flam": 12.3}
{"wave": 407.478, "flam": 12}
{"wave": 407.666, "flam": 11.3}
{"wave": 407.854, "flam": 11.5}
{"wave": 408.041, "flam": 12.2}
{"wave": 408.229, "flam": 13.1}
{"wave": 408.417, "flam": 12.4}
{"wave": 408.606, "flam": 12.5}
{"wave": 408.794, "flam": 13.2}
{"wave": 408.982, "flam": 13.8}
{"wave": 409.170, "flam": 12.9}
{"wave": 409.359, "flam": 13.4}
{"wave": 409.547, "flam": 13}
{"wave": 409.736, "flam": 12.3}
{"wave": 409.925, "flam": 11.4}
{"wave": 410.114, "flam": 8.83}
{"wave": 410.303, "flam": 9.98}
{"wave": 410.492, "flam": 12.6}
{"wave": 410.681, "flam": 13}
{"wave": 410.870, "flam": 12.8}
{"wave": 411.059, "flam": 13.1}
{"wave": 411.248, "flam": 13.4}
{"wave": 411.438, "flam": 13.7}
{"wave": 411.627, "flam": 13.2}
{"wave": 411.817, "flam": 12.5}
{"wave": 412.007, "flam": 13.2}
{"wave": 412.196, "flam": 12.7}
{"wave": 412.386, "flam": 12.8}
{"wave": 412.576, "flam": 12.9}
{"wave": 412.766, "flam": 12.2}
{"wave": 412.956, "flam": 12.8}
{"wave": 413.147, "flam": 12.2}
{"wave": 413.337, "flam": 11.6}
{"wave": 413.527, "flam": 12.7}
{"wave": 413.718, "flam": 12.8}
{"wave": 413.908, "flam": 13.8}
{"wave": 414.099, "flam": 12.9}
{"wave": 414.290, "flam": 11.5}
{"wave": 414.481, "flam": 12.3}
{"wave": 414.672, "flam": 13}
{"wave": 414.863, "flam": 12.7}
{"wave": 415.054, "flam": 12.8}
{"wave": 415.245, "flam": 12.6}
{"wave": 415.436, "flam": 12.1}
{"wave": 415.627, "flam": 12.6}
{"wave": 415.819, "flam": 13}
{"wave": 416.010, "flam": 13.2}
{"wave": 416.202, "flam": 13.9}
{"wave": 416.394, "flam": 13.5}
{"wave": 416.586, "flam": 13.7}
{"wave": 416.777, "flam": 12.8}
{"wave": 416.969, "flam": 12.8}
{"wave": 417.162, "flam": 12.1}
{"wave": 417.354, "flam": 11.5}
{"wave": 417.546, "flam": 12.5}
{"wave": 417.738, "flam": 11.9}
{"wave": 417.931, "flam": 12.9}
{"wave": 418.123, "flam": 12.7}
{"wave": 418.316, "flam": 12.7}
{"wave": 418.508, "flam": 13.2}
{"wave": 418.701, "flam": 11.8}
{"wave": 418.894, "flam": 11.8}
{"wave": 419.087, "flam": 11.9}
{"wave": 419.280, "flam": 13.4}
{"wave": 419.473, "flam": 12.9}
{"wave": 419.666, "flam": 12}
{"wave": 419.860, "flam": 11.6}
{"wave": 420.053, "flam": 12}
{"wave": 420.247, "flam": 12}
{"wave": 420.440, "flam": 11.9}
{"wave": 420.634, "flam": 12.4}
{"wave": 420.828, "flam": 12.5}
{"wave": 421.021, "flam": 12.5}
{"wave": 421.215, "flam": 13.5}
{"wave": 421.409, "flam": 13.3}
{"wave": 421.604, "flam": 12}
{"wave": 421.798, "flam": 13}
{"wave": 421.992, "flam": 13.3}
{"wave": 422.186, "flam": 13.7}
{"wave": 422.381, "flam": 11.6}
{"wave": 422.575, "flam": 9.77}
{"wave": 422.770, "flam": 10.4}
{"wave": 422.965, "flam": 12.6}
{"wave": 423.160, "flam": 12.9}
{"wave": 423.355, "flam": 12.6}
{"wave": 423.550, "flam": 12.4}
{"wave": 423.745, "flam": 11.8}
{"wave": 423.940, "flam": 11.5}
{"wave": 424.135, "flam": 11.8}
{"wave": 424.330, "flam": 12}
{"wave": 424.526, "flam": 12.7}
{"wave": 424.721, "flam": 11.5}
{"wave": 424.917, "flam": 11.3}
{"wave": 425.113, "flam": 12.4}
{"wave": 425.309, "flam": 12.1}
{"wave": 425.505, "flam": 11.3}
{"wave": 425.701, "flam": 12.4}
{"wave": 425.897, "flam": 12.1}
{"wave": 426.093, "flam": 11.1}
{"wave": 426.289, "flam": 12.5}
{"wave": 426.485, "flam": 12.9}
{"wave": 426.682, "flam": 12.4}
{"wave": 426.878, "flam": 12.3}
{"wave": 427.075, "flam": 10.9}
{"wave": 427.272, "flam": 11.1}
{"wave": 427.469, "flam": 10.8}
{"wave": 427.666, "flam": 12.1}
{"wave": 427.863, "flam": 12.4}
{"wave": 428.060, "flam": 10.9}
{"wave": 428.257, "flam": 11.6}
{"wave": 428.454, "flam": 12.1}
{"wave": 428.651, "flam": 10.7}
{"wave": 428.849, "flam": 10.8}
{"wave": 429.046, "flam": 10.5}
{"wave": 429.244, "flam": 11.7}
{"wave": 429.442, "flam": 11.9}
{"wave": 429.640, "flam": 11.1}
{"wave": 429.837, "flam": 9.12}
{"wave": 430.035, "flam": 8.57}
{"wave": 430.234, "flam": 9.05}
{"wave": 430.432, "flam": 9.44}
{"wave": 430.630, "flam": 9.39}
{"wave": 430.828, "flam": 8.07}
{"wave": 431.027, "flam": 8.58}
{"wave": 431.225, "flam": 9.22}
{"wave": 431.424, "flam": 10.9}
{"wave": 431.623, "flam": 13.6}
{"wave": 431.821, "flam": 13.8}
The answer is -0.13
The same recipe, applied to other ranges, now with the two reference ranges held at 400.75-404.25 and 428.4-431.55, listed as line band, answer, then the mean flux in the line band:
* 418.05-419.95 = -0.29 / 12.4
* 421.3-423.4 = -0.34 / 12.3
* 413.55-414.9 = -0.20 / 12.7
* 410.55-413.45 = -0.41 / 12.8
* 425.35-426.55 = -0.20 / 12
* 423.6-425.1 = -0.20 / 11.9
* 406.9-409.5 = -0.23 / 12.5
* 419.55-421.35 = -0.27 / 12.3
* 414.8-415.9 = -0.16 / 12.6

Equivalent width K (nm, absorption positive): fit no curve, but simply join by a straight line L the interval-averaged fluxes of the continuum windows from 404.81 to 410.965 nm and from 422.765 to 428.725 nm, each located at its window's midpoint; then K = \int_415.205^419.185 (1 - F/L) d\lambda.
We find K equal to -0.212 nm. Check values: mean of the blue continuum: 12.1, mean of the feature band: 12.6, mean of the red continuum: 11.9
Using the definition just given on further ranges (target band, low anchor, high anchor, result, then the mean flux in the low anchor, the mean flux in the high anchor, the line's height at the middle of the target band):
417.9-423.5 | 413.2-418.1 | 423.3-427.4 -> -0.032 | 12.7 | 11.9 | 12.3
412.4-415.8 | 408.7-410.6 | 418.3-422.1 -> -0.079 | 12.1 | 12.5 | 12.3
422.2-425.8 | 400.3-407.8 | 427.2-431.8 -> -0.330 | 11.7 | 10.6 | 10.9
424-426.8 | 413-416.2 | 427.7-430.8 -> -0.227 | 12.7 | 10.6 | 11.1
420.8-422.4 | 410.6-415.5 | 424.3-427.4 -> -0.092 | 12.7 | 11.9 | 12.2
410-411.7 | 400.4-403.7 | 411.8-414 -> 0.032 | 11.7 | 12.7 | 12.5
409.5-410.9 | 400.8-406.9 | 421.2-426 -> 0.028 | 11.8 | 12.1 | 11.9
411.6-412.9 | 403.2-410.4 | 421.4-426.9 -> -0.084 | 11.9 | 12.1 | 12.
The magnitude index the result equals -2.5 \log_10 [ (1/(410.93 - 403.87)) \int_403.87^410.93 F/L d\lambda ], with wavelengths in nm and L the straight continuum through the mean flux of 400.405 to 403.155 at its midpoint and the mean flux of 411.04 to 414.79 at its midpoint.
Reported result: 0.02 mag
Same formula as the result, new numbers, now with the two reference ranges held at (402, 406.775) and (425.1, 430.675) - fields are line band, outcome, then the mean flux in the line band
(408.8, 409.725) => -0.134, 13.2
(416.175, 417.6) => -0.119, 12.8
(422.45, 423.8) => -0.041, 11.8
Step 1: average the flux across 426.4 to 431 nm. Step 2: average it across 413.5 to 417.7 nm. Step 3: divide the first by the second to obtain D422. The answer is 0.85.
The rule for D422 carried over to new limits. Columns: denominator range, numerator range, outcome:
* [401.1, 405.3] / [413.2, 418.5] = 1.08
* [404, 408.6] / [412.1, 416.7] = 1.08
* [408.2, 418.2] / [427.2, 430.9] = 0.84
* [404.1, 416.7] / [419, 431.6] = 0.94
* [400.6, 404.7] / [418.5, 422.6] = 1.06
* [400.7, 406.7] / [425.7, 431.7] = 0.93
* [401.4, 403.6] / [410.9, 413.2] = 1.11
